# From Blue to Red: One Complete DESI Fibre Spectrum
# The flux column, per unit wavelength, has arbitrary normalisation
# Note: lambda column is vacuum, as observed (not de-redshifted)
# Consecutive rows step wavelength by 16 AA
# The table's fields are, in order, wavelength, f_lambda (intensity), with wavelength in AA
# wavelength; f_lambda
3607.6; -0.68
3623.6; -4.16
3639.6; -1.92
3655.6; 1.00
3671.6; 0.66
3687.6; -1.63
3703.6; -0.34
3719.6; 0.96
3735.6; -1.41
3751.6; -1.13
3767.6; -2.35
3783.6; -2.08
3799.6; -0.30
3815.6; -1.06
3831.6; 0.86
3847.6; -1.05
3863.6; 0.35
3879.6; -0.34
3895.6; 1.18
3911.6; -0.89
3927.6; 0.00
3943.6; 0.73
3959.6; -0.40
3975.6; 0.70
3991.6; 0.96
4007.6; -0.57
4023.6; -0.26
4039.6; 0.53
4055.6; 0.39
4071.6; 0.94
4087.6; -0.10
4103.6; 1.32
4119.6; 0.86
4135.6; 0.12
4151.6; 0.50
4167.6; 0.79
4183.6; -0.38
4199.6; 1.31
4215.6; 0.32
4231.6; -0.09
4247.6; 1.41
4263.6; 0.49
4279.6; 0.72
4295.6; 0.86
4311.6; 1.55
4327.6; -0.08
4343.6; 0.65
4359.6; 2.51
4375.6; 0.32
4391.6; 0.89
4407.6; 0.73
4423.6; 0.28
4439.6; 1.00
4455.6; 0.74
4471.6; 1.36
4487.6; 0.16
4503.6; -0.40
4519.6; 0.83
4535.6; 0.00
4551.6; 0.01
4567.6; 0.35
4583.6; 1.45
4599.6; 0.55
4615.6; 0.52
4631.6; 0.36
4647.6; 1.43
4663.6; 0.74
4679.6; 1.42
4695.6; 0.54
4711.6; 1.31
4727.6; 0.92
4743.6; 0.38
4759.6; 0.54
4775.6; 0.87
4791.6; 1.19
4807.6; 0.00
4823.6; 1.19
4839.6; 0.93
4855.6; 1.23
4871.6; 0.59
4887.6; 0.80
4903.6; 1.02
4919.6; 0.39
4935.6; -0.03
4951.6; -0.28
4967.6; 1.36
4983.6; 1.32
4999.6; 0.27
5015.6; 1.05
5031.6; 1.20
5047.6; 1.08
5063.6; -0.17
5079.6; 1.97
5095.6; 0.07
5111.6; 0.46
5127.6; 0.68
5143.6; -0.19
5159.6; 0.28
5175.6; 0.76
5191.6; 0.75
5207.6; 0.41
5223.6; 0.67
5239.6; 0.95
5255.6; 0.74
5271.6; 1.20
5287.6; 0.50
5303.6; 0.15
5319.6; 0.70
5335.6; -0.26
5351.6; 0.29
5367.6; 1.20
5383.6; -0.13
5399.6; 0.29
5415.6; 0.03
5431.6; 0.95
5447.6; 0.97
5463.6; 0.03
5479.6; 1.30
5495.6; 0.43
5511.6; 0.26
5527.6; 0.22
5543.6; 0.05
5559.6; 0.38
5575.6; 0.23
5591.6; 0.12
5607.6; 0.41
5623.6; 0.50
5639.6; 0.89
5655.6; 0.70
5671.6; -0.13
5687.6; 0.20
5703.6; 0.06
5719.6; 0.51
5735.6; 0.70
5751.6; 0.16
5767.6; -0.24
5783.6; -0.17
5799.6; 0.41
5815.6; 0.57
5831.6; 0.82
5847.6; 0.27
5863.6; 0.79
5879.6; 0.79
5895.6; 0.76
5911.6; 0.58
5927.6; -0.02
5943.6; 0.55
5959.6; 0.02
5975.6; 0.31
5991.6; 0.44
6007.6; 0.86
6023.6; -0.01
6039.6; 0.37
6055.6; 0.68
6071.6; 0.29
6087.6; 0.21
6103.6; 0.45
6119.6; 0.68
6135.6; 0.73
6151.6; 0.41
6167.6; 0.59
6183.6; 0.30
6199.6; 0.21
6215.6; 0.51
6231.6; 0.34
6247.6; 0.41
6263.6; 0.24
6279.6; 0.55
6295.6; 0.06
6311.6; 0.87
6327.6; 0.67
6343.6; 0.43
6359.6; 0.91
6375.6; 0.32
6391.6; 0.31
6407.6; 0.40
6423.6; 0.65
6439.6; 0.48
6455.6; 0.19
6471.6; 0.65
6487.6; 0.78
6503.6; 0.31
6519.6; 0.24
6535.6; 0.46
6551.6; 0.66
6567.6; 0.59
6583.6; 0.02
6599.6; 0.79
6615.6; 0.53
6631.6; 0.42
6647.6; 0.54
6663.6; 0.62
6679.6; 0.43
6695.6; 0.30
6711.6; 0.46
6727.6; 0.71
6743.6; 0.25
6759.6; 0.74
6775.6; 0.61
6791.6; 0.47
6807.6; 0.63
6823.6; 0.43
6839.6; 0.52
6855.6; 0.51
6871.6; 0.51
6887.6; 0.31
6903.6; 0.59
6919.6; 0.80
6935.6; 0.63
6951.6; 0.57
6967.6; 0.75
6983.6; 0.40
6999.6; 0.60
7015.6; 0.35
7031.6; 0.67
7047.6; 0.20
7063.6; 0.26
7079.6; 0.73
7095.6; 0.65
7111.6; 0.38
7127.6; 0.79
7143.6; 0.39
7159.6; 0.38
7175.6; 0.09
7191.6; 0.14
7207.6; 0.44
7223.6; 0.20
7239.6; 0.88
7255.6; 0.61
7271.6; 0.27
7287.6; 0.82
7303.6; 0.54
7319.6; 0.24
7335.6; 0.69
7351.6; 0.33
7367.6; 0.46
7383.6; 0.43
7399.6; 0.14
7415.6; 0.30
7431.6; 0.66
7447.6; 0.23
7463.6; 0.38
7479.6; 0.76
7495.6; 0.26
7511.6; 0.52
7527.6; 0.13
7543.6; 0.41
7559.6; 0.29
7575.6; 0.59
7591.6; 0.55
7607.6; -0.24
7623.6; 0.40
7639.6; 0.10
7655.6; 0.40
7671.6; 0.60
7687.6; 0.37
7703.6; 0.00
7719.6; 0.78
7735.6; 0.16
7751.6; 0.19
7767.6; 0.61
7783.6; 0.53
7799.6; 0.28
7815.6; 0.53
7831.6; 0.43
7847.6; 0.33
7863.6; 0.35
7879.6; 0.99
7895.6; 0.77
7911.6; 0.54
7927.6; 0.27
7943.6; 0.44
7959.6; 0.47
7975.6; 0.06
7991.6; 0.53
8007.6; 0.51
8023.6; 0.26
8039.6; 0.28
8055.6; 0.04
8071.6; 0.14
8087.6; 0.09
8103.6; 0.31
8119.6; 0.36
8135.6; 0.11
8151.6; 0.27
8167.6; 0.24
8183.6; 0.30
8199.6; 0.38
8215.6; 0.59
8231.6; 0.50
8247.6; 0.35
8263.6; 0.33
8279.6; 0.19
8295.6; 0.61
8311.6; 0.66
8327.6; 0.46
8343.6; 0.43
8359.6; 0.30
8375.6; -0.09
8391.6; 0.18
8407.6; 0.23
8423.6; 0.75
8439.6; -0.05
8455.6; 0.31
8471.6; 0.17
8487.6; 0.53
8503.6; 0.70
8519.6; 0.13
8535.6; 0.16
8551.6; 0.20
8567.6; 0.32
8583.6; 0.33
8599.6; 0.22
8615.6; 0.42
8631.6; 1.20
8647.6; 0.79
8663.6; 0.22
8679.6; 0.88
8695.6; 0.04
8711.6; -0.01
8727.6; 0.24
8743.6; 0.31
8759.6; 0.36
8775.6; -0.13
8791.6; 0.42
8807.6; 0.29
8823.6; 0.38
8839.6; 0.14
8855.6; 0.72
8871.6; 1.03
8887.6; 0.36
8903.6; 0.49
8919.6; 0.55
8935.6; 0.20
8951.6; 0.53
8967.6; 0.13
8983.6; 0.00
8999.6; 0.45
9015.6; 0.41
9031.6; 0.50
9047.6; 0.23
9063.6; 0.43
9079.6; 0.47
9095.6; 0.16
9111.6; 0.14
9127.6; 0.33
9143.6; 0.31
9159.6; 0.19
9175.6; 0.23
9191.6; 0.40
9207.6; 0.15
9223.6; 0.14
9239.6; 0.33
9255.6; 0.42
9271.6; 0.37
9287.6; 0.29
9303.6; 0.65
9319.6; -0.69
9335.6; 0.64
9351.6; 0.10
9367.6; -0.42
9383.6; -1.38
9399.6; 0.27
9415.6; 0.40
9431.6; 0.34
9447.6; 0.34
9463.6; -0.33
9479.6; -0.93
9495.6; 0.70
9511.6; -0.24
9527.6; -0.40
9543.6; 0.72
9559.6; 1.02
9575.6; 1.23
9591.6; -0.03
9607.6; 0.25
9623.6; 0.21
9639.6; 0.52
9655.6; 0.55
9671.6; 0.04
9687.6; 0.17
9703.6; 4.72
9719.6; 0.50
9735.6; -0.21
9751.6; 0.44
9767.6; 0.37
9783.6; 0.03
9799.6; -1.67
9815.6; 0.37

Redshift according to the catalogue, 1.603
